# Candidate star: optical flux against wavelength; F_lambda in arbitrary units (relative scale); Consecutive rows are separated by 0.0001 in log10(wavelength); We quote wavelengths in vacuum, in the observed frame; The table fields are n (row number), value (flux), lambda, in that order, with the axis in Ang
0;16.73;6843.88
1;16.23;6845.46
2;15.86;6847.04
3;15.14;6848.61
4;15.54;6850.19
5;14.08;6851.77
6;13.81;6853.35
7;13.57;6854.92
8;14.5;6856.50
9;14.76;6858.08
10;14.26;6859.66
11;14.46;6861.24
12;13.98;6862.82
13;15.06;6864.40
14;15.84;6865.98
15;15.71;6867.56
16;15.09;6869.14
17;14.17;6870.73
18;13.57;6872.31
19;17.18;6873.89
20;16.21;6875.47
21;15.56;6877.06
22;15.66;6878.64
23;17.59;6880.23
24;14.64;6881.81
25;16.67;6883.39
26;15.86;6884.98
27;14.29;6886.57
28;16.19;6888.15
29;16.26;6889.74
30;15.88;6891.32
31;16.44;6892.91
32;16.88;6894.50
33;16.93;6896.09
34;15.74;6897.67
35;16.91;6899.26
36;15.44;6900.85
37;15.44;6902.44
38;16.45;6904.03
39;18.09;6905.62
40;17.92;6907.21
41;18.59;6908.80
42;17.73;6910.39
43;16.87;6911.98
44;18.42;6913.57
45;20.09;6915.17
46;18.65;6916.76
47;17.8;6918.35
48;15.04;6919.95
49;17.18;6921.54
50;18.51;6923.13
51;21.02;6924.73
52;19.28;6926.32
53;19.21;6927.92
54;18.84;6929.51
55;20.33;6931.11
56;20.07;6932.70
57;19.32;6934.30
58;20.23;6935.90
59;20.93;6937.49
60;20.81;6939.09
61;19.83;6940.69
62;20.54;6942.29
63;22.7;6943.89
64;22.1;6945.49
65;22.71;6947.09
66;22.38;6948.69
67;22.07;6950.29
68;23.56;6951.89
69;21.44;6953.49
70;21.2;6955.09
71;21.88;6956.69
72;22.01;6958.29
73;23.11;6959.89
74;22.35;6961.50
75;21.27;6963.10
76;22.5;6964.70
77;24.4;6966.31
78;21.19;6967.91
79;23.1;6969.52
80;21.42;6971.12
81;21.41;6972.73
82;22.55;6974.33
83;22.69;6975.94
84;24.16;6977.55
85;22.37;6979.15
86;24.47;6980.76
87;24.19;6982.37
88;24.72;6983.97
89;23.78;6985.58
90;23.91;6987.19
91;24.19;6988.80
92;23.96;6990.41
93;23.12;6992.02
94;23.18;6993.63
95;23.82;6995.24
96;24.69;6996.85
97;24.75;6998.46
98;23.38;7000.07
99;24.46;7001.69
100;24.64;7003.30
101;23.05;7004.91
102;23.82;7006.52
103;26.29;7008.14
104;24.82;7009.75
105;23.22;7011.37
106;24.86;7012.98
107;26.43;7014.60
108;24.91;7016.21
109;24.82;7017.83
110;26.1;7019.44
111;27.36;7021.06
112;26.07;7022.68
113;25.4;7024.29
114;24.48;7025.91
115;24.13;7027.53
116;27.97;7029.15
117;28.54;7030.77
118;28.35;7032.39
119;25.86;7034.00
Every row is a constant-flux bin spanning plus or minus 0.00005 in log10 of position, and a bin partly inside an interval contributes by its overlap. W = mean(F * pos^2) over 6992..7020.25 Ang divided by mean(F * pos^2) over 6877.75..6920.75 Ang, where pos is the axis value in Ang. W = 1.51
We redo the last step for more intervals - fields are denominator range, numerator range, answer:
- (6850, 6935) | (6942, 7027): 1.46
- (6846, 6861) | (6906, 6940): 1.32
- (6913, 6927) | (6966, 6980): 1.24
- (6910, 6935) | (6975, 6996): 1.29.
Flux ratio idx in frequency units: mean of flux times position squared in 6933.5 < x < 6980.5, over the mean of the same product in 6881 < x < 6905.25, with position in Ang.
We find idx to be 1.39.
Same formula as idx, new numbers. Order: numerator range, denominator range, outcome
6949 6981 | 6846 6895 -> 1.51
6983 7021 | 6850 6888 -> 1.68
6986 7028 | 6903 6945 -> 1.32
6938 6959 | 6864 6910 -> 1.38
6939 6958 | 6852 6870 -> 1.53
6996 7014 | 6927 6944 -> 1.23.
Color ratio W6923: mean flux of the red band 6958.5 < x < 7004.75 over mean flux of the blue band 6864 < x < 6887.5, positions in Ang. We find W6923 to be 1.5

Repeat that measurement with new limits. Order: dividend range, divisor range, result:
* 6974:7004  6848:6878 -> 1.60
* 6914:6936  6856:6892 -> 1.23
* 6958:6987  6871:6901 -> 1.43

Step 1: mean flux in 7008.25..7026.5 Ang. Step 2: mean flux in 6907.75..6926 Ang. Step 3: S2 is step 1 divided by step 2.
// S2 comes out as 1.39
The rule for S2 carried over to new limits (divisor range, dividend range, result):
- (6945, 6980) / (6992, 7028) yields 1.11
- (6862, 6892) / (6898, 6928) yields 1.14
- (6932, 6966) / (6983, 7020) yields 1.13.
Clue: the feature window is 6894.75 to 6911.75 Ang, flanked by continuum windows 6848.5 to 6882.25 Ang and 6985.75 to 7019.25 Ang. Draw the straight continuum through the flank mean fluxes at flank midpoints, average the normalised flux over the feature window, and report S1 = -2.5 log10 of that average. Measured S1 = 0.04 mag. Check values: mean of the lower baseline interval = 15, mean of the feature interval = 16.9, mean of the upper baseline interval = 24.3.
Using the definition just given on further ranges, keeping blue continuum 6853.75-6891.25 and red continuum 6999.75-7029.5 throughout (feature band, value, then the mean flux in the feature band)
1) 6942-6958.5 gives -0.08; 22.1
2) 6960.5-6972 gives -0.03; 22.3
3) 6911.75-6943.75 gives -0.01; 19.3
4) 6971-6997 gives -0.03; 23.5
